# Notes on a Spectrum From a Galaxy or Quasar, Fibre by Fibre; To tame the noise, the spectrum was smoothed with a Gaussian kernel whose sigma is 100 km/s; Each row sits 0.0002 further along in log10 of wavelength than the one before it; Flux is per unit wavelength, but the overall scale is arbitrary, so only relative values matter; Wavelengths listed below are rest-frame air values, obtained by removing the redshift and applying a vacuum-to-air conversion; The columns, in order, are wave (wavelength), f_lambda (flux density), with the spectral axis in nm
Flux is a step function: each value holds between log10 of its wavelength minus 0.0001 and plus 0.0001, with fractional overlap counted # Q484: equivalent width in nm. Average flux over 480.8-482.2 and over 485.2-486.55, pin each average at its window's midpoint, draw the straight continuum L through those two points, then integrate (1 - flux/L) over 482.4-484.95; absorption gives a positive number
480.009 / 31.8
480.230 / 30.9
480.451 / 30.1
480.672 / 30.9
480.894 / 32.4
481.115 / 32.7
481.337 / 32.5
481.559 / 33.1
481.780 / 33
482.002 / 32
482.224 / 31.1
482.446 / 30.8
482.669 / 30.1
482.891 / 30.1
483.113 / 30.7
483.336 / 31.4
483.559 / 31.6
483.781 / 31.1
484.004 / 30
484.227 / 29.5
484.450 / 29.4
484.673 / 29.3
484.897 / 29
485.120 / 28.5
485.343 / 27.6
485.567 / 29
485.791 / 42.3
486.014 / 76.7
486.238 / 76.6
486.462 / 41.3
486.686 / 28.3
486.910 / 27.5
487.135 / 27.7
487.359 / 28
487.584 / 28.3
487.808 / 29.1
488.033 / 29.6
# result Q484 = 0.63 nm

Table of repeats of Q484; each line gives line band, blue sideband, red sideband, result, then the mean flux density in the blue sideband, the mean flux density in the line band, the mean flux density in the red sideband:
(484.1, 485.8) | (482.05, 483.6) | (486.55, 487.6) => -0.02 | 30.8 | 29.9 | 28.2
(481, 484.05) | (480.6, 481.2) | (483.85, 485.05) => -0.06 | 32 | 31.5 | 29.5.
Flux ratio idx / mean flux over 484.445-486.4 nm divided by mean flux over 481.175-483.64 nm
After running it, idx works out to 1.3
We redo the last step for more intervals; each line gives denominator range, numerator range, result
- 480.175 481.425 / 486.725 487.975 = 0.89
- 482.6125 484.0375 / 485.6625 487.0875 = 1.55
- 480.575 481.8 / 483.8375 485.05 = 0.91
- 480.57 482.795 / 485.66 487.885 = 1.28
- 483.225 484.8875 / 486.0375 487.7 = 1.29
